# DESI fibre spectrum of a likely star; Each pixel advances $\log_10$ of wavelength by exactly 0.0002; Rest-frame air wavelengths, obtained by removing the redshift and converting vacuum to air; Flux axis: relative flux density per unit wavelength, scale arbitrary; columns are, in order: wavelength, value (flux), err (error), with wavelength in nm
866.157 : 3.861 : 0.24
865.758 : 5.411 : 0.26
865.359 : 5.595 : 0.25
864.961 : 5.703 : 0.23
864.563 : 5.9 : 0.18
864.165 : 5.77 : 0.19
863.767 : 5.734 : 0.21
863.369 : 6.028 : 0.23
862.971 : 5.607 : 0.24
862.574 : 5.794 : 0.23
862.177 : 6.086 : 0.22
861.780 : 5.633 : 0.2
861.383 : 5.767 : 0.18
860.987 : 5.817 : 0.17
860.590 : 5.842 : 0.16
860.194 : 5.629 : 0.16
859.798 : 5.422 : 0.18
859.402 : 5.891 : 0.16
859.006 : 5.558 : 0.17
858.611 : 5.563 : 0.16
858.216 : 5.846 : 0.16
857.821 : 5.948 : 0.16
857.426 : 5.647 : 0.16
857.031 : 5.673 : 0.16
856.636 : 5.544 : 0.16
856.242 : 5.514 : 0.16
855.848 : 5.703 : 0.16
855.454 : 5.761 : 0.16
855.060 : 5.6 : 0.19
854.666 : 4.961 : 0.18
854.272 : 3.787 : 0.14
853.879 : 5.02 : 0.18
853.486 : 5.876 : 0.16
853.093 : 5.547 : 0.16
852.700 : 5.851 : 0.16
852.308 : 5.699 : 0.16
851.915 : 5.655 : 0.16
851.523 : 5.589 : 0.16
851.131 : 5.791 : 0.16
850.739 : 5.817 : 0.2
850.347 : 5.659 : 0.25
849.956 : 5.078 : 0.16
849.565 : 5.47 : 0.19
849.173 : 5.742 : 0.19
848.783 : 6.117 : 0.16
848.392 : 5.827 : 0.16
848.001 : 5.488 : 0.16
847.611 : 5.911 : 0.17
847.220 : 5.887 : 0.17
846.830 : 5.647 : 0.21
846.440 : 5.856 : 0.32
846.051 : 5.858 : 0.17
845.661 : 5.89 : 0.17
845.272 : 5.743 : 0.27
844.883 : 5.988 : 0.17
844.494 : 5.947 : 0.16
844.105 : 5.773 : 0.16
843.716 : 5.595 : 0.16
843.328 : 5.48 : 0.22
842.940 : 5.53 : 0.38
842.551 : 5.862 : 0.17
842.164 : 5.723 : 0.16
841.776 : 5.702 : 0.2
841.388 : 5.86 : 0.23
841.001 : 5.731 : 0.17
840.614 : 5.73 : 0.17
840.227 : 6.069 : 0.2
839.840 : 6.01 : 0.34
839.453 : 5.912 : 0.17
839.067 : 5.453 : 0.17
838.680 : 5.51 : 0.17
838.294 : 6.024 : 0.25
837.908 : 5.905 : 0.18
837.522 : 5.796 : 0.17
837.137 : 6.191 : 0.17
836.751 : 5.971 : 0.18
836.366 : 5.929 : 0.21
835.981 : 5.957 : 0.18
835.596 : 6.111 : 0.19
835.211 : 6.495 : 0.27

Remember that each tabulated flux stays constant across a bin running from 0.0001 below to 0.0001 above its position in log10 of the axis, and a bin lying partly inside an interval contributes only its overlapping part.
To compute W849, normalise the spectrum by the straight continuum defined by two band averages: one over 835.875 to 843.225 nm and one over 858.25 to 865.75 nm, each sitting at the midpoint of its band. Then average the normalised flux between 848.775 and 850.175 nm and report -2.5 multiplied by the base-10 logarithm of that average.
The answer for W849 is 0.048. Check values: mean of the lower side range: 5.83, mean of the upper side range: 5.74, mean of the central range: 5.54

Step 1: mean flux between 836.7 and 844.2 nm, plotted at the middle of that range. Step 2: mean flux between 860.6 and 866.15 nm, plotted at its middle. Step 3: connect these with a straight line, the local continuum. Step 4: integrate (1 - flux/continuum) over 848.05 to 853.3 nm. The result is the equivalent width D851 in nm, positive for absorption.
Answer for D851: 0.064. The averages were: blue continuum 5.79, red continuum 5.69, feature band 5.68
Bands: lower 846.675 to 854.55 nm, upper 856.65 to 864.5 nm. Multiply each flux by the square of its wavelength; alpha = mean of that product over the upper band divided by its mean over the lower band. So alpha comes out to 1.06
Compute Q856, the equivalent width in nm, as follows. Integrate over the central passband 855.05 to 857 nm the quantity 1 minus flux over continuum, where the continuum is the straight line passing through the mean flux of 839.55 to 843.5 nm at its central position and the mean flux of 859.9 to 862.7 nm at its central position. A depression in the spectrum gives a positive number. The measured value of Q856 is 0.05 nm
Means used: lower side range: 5.77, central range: 5.63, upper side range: 5.78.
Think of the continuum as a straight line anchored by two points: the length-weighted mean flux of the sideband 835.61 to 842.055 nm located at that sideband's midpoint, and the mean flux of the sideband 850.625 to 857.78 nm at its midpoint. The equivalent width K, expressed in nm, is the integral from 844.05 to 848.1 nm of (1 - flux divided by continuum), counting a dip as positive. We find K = -0.09 nm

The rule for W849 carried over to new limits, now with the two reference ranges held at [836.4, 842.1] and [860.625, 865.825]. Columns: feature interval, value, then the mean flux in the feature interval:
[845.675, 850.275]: 0.02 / 5.72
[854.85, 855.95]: 0.02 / 5.68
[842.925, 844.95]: 0.02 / 5.72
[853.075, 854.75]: 0.16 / 4.99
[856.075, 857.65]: 0.04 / 5.6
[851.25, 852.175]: 0.03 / 5.64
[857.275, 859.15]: 0.01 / 5.72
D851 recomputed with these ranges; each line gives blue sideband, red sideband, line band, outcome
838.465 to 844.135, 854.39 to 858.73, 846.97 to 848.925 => -0.06 nm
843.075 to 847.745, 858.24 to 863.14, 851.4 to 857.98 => 0.30 nm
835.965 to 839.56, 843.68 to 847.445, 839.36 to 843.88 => 0.06 nm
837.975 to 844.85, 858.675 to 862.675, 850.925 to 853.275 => 0.02 nm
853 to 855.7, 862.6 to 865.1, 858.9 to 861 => -0.05 nm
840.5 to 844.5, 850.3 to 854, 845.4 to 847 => -0.03 nm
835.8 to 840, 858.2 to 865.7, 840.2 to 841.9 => 0.02 nm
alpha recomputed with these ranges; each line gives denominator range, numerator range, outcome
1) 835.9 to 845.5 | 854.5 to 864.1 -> 1.02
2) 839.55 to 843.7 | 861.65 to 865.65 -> 1.06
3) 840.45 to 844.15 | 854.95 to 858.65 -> 1.03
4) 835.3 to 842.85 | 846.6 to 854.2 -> 0.99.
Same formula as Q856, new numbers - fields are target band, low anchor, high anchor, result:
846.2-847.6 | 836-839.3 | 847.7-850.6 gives -0.03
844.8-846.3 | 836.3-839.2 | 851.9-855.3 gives -0.07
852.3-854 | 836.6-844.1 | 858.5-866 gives 0.04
